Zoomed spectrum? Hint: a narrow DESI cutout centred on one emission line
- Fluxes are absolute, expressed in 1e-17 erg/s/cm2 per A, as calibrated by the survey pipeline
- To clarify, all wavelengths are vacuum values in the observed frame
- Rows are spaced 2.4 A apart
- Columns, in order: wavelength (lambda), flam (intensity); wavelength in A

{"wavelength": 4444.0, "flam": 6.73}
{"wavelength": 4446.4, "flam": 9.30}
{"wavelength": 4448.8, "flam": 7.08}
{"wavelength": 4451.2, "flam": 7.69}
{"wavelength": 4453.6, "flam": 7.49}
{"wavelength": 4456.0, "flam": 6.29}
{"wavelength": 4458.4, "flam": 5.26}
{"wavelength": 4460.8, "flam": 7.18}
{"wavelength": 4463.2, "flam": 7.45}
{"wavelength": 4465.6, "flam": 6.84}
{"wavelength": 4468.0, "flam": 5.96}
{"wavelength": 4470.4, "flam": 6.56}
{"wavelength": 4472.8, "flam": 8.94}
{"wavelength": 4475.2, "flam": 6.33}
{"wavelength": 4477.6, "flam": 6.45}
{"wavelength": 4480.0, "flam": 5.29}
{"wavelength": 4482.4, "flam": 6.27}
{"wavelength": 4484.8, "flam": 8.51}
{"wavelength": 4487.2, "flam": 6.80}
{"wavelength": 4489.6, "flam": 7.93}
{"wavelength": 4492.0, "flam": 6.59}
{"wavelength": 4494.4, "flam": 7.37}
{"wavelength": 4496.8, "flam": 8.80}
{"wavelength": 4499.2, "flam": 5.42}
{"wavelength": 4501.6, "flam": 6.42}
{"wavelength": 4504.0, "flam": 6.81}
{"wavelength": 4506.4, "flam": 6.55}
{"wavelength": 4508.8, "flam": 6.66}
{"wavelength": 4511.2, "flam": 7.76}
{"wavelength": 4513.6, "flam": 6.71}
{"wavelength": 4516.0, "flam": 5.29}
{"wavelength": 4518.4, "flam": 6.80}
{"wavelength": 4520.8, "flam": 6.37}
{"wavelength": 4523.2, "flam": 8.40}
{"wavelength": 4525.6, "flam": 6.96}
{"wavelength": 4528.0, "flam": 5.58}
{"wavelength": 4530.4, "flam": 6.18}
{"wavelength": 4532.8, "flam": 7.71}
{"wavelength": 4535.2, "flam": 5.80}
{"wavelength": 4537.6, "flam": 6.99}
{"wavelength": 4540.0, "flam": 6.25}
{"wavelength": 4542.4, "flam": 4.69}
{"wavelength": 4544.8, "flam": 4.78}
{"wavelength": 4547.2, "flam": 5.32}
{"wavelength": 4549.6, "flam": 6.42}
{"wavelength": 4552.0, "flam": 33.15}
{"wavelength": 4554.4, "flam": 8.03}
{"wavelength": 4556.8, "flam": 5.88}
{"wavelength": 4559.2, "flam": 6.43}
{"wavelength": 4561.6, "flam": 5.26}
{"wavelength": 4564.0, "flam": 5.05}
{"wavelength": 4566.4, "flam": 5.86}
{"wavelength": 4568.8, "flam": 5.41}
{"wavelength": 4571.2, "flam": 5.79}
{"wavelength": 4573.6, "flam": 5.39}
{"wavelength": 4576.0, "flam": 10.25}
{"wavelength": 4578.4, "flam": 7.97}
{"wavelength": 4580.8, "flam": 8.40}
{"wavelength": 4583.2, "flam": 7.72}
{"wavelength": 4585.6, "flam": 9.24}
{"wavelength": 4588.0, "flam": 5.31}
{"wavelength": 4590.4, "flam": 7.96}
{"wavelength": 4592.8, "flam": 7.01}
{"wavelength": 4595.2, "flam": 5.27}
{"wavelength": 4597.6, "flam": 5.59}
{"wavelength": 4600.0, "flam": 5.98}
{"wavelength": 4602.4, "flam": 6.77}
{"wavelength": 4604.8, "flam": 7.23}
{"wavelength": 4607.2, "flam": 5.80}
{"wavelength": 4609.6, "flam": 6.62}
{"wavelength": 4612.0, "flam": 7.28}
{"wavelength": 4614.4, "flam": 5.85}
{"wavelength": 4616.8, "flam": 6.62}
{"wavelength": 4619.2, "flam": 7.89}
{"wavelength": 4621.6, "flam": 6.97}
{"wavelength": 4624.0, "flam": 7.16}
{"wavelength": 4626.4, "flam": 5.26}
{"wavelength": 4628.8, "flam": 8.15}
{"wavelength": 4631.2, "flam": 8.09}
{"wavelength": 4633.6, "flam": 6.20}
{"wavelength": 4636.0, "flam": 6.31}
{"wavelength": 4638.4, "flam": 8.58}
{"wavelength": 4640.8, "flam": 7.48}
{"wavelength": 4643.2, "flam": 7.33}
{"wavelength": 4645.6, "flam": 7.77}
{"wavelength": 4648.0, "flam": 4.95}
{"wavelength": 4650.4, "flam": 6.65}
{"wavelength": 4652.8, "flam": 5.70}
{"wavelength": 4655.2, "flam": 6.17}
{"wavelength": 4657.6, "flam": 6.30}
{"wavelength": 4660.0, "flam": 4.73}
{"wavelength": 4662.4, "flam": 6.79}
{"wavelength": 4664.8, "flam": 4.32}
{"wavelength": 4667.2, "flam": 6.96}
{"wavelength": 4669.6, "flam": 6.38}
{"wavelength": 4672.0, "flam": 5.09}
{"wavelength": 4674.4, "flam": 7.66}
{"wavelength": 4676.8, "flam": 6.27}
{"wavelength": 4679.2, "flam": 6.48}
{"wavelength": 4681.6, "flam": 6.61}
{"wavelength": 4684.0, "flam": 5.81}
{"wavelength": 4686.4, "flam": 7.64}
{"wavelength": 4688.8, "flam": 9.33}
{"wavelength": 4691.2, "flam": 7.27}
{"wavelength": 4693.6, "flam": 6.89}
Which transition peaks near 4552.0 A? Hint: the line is H-gamma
